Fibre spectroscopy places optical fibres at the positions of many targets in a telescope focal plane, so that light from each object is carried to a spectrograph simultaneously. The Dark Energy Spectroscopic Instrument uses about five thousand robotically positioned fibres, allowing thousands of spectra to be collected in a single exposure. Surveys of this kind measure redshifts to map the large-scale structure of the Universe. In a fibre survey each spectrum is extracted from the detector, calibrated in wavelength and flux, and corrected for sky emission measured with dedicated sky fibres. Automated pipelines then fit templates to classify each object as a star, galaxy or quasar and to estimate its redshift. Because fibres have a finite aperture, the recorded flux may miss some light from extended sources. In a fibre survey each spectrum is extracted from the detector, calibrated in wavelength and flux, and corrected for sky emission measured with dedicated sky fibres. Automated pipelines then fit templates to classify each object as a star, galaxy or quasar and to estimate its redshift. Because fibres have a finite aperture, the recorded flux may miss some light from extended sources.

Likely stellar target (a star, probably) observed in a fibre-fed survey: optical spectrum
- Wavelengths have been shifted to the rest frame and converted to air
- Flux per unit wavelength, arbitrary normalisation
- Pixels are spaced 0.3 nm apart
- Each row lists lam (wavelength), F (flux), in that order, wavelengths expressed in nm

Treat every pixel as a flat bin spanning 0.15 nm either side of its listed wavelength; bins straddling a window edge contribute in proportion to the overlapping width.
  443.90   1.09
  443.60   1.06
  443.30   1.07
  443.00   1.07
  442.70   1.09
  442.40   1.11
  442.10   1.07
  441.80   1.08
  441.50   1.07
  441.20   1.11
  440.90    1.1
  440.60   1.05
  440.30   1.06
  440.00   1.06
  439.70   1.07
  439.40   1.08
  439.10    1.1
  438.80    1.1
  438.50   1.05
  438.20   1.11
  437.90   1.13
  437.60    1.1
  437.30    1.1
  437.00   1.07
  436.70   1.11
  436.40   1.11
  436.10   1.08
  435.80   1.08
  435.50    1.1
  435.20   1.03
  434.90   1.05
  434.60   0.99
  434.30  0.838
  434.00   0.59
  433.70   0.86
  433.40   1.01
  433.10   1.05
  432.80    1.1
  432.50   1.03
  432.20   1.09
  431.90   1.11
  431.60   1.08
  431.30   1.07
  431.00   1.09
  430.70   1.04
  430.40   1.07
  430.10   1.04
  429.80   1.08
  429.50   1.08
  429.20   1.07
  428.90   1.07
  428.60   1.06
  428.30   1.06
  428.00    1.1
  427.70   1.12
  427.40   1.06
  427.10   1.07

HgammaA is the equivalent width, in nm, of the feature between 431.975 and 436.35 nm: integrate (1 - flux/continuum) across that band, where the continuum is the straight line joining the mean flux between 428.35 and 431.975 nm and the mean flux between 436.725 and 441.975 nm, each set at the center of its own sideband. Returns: 0.32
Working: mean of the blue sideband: 1.07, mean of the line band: 0.997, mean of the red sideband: 1.09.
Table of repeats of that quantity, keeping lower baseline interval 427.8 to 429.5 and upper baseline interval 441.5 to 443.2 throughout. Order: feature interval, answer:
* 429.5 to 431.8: 0.01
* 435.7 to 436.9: -0.02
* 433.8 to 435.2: 0.25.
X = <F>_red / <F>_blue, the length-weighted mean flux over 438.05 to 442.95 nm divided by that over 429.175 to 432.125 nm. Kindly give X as 1.0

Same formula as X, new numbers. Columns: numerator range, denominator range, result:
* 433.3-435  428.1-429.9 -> 0.82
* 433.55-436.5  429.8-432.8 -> 0.91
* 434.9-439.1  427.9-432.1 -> 1.02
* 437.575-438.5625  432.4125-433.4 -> 1.04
